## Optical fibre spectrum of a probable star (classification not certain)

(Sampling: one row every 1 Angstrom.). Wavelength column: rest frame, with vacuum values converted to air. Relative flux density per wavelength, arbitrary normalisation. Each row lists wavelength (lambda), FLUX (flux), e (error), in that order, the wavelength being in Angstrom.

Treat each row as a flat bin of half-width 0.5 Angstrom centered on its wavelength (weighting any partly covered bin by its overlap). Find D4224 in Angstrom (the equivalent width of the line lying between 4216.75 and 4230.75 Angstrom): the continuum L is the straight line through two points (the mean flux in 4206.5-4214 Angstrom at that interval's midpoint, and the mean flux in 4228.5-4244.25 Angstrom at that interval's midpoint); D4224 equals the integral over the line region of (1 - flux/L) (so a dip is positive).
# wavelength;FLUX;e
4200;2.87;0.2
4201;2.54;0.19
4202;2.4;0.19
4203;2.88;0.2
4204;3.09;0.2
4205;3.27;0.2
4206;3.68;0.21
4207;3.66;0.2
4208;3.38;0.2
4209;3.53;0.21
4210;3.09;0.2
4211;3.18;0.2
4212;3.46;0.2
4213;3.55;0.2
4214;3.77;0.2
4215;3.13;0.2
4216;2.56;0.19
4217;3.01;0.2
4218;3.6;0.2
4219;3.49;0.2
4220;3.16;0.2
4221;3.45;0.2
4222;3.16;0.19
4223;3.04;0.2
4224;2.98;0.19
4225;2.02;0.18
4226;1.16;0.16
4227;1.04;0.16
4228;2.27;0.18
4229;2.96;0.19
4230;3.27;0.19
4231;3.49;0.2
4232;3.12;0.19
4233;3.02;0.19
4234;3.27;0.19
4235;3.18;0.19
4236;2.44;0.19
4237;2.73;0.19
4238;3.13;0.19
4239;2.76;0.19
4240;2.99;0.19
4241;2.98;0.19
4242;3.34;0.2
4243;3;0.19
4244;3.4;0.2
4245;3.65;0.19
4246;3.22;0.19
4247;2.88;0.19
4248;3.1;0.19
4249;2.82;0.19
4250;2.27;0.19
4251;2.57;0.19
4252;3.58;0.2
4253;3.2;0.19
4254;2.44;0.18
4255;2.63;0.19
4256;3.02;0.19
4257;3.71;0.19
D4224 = 2.1 Angstrom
